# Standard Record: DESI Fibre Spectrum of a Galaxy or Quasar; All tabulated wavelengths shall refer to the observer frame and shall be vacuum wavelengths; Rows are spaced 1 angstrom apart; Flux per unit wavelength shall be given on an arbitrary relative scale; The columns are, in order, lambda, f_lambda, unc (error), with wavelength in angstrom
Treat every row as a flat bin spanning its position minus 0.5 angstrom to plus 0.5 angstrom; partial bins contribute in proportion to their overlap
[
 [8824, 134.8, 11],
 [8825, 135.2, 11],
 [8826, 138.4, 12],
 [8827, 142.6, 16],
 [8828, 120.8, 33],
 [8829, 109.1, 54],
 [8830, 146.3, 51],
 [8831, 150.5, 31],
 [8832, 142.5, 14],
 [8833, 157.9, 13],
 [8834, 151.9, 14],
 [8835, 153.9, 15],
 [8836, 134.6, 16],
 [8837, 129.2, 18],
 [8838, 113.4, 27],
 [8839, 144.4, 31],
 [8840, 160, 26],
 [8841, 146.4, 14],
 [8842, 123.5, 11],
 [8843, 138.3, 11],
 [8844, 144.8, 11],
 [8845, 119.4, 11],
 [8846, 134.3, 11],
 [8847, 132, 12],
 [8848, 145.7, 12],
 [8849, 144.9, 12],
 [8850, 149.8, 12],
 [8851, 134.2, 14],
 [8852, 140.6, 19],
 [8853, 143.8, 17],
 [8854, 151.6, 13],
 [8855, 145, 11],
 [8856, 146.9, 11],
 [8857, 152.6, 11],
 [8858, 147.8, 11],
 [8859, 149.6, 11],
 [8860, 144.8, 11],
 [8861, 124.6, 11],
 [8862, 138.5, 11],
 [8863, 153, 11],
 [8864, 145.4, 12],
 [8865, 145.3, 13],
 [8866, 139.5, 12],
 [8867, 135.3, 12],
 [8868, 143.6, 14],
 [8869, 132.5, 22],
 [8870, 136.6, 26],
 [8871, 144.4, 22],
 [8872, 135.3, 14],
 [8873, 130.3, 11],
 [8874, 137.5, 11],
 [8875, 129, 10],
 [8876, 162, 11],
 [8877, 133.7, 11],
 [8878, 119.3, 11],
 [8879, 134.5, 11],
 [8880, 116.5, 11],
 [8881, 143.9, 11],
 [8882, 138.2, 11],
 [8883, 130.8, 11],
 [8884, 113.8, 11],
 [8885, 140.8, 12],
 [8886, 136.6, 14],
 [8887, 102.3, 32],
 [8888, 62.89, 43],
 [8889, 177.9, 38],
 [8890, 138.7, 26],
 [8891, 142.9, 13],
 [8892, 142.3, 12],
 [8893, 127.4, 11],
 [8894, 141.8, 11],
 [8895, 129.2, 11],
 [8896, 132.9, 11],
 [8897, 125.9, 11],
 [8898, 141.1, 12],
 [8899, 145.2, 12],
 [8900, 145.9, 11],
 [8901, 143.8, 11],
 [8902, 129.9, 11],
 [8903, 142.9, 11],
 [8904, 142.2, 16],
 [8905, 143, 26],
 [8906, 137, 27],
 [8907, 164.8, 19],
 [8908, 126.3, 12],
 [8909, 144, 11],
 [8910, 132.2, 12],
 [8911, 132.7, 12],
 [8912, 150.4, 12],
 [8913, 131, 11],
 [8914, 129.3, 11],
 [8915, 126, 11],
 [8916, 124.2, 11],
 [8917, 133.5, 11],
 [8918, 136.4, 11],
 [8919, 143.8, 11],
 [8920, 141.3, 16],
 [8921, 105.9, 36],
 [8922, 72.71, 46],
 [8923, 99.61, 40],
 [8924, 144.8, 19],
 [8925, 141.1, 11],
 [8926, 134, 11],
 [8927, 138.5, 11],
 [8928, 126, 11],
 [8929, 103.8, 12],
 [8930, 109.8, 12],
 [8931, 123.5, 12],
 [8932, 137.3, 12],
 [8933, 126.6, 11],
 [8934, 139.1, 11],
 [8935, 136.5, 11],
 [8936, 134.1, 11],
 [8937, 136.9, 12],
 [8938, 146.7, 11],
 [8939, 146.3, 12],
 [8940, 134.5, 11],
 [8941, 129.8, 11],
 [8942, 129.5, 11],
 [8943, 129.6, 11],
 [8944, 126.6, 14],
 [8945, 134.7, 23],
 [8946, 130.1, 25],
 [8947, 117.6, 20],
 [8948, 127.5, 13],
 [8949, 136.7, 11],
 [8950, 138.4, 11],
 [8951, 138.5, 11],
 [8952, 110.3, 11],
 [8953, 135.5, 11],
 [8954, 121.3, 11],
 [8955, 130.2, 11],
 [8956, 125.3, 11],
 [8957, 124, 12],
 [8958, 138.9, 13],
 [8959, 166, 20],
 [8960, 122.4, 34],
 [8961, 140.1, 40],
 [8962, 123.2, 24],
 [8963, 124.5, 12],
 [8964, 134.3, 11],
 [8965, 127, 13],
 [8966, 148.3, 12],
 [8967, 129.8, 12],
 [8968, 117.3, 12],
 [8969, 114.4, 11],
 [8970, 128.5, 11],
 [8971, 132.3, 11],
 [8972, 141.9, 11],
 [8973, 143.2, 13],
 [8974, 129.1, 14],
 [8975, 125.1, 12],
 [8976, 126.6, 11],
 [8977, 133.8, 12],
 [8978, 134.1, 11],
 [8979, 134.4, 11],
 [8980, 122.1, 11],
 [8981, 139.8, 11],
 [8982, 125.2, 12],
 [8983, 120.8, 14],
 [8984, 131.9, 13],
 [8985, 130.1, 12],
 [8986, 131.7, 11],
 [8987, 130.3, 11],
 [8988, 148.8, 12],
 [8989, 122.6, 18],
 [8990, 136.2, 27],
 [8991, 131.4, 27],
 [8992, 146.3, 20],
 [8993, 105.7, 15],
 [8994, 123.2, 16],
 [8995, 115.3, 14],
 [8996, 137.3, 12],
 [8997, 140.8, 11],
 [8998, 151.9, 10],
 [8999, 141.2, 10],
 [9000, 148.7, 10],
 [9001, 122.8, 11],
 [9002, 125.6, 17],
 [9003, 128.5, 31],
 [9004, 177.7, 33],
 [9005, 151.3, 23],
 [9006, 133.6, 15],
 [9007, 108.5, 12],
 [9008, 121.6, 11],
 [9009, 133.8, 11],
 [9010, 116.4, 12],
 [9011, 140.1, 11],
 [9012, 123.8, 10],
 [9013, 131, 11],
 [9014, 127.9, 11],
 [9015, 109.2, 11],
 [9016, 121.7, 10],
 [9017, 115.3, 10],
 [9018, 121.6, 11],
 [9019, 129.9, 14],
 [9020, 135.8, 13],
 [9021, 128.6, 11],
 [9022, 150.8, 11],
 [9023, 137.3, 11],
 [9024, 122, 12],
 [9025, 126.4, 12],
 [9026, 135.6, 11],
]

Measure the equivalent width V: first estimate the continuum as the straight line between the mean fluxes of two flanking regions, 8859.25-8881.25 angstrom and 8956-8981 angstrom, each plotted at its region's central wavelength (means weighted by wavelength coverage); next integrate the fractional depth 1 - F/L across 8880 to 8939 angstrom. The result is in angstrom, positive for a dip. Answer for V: 1.3 angstrom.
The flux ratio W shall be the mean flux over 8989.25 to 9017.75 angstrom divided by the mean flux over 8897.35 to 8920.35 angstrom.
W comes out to 0.94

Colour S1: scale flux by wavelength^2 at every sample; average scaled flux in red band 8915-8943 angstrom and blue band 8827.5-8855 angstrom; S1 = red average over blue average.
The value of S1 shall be 0.94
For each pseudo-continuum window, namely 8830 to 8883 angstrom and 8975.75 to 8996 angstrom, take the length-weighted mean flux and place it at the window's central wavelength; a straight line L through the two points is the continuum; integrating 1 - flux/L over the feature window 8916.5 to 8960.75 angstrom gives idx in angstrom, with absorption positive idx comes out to 1.26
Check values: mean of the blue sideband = 140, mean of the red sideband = 130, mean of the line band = 130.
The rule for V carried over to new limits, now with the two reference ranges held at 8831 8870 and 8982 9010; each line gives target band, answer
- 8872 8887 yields 0.81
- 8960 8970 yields 0.46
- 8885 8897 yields 0.73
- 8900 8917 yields 0.07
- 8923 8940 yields 0.60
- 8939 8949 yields 0.43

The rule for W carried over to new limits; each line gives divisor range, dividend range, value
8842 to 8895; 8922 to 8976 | 0.95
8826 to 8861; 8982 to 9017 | 0.93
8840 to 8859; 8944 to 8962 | 0.92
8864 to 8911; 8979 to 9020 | 0.96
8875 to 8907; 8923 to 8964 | 0.97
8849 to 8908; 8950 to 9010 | 0.96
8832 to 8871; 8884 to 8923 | 0.94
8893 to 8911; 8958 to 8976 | 0.95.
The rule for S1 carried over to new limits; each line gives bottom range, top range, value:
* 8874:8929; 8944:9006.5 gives 1.01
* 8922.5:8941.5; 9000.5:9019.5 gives 1.00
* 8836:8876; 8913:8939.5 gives 0.93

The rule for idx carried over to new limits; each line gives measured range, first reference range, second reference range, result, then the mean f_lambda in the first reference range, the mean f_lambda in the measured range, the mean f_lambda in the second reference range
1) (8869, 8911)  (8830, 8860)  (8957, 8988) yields 1.1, 143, 135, 132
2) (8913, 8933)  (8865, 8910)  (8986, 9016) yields 1.4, 136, 125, 132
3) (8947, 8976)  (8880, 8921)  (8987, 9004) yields 0.7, 135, 131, 134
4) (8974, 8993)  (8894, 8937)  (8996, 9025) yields 0.2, 132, 131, 132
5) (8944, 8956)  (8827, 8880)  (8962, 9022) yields 0.4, 140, 129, 131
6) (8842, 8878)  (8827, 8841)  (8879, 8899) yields -1.2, 140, 140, 131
